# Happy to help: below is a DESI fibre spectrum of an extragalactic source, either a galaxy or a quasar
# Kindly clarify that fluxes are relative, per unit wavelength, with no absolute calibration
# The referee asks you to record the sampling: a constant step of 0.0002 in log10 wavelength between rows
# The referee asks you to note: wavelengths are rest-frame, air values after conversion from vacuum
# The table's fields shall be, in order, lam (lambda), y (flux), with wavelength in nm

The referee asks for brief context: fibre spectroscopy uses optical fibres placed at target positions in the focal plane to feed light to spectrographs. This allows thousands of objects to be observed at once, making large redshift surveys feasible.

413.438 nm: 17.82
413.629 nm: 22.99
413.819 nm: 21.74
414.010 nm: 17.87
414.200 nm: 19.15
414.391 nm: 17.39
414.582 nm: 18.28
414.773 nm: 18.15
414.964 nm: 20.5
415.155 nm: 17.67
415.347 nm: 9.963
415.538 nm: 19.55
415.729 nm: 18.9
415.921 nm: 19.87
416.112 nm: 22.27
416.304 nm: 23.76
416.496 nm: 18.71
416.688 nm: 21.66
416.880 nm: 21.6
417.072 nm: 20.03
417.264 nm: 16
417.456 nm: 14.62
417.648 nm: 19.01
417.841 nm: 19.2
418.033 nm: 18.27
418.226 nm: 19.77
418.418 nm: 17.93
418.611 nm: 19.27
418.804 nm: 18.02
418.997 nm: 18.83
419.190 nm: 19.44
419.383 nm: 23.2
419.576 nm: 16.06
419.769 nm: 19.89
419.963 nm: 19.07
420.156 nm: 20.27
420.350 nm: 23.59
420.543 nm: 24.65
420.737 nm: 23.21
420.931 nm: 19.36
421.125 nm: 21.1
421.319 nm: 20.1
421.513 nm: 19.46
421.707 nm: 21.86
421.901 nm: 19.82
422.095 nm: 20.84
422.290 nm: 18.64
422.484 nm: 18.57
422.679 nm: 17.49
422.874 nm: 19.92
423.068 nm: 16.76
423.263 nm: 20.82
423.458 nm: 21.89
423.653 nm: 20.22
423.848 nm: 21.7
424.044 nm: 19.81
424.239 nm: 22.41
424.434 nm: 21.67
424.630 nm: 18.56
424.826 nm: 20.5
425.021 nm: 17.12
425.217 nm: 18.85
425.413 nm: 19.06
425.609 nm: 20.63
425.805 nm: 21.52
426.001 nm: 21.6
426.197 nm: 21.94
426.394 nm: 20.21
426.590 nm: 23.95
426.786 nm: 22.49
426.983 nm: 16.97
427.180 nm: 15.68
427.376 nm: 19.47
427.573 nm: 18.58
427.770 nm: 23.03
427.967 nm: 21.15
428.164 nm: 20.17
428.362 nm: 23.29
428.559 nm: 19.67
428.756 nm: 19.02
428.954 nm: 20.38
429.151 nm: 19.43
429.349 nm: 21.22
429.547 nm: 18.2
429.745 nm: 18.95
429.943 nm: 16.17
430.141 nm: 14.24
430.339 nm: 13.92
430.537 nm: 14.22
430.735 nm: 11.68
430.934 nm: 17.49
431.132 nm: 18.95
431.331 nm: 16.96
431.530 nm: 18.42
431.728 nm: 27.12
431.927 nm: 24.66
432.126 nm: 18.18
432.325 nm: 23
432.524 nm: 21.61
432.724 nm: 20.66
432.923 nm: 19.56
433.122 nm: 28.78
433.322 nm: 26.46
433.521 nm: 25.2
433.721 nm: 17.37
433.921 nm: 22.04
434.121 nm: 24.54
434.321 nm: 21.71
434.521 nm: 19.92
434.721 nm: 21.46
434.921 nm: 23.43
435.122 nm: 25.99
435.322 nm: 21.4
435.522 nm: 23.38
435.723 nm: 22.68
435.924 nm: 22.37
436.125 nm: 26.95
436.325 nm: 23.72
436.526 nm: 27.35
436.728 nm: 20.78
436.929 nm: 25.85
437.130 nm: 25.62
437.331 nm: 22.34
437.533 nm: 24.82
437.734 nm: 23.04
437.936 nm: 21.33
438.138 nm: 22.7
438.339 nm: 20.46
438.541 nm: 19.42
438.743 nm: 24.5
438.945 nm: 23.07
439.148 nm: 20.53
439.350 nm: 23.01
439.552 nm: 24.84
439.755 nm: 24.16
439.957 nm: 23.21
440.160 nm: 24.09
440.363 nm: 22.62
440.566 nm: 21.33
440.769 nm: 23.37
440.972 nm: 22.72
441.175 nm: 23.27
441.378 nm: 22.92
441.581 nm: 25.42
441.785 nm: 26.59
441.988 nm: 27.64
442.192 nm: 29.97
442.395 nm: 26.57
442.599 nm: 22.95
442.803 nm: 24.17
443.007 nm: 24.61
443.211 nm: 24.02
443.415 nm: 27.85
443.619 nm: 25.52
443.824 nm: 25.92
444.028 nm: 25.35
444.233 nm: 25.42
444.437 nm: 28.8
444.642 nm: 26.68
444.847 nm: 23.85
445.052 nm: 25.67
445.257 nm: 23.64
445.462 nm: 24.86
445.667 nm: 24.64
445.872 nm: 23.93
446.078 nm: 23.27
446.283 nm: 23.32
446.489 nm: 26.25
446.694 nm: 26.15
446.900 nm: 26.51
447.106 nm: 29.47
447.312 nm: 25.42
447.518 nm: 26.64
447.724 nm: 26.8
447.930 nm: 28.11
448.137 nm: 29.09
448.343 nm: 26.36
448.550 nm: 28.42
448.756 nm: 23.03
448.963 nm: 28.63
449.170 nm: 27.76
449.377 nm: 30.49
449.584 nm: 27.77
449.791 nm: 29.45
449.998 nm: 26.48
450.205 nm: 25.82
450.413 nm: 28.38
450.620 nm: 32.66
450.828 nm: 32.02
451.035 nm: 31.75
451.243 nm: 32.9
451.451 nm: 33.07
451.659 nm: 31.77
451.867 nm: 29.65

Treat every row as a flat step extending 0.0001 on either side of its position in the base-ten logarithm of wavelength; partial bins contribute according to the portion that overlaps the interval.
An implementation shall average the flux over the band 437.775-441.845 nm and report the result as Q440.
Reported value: 22.9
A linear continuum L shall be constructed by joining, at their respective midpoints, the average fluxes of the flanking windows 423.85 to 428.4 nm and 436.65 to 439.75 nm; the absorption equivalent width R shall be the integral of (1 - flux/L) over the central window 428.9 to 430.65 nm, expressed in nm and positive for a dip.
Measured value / 0.32 nm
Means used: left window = 20.4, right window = 22.9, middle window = 17.3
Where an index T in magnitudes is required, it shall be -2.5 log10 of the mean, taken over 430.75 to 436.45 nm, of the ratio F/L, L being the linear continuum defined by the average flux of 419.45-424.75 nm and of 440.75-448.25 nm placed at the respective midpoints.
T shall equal 0.04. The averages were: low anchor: 20.3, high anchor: 25.6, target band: 22.2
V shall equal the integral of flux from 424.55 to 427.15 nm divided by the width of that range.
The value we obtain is 20.2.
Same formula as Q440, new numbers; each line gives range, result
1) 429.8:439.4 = 21.6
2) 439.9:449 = 25.4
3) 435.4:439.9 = 23.3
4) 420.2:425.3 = 20.3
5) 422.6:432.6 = 19.6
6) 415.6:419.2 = 19.3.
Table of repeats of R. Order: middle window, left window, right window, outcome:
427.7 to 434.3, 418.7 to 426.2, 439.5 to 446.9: 0.59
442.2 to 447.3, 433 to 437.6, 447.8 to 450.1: 0.19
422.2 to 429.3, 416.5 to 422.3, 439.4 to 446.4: 0.36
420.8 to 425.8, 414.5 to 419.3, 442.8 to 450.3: 0.13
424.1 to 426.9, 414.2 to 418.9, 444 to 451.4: 0.06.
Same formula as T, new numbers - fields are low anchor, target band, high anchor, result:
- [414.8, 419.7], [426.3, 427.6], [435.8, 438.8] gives 0.08 mag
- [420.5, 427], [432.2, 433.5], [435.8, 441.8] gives -0.06 mag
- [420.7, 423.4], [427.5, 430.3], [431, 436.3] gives 0.10 mag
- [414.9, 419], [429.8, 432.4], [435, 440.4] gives 0.21 mag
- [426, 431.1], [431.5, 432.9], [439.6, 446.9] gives -0.08 mag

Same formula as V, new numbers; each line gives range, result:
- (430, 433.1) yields 18.9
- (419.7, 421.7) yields 21.1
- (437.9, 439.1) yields 21.9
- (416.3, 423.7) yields 19.8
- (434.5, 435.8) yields 22.8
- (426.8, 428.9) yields 19.8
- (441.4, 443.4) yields 25.8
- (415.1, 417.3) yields 19.3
